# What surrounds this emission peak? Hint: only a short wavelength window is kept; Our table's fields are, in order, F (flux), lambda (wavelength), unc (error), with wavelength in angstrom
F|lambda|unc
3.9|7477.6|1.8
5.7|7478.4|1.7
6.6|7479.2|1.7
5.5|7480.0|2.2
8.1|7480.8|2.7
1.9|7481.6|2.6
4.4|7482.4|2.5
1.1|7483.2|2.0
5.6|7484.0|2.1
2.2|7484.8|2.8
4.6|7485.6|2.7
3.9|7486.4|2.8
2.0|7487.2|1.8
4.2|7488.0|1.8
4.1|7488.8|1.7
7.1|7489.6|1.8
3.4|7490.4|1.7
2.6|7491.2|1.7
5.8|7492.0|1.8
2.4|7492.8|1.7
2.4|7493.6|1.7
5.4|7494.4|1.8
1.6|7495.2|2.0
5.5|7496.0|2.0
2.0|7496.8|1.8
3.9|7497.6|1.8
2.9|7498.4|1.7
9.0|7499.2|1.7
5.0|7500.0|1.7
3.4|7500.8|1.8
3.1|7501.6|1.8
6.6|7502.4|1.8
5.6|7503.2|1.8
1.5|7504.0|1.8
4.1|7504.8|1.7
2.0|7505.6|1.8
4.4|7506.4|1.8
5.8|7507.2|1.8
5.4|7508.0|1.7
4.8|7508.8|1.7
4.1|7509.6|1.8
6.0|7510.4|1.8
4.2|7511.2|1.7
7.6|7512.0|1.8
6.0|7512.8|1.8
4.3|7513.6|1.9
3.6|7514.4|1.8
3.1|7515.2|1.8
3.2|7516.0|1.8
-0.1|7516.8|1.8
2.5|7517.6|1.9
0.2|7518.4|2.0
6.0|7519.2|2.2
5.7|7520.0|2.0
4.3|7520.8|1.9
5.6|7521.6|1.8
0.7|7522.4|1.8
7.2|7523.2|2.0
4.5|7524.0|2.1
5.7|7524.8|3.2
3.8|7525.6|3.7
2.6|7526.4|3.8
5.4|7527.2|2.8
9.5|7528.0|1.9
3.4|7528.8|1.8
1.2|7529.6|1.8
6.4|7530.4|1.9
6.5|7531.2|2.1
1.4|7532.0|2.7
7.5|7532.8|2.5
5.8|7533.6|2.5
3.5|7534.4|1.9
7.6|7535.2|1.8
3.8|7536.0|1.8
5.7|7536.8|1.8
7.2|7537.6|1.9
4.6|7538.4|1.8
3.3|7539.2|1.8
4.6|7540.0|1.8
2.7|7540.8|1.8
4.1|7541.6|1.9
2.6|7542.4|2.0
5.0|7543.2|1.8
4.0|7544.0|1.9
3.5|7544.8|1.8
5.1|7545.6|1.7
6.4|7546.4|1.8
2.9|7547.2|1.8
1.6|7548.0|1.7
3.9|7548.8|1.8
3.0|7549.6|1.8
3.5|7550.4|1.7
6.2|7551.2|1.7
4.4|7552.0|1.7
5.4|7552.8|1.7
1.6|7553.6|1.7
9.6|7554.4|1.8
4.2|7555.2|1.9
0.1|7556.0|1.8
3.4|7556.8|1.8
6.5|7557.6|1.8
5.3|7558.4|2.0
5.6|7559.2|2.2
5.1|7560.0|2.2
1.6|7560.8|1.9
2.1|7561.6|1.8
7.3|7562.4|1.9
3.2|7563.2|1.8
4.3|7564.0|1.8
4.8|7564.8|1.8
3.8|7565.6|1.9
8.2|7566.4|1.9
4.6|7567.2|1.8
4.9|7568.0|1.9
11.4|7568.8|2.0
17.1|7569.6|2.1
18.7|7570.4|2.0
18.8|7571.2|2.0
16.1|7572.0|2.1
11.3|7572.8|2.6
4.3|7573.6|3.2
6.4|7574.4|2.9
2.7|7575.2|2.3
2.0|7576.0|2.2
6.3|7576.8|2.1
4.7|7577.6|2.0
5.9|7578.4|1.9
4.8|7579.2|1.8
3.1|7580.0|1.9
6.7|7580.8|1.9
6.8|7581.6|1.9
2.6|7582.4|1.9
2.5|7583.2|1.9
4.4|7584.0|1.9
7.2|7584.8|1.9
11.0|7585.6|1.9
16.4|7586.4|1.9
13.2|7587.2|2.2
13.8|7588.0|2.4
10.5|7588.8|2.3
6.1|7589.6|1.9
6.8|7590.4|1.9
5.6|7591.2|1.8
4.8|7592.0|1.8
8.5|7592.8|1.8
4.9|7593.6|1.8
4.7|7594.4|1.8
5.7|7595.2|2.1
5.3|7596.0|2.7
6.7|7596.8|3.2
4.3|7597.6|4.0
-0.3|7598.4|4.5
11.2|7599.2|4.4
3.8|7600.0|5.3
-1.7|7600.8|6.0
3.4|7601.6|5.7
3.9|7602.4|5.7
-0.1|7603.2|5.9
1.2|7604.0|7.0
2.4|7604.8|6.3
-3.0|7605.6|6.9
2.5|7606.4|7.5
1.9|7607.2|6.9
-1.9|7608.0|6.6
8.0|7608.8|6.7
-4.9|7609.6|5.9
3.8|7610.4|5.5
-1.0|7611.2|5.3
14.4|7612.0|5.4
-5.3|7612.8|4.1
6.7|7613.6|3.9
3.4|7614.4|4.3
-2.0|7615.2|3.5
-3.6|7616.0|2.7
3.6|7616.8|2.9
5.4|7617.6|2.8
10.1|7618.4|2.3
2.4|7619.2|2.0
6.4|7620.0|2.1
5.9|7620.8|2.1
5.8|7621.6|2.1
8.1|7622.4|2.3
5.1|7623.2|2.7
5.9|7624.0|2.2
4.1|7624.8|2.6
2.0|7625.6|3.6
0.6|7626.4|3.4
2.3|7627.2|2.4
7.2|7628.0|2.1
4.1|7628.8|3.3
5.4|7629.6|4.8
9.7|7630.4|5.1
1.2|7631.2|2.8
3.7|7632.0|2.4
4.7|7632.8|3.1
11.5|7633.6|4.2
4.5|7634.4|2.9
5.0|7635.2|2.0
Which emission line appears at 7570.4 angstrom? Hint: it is [S II]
